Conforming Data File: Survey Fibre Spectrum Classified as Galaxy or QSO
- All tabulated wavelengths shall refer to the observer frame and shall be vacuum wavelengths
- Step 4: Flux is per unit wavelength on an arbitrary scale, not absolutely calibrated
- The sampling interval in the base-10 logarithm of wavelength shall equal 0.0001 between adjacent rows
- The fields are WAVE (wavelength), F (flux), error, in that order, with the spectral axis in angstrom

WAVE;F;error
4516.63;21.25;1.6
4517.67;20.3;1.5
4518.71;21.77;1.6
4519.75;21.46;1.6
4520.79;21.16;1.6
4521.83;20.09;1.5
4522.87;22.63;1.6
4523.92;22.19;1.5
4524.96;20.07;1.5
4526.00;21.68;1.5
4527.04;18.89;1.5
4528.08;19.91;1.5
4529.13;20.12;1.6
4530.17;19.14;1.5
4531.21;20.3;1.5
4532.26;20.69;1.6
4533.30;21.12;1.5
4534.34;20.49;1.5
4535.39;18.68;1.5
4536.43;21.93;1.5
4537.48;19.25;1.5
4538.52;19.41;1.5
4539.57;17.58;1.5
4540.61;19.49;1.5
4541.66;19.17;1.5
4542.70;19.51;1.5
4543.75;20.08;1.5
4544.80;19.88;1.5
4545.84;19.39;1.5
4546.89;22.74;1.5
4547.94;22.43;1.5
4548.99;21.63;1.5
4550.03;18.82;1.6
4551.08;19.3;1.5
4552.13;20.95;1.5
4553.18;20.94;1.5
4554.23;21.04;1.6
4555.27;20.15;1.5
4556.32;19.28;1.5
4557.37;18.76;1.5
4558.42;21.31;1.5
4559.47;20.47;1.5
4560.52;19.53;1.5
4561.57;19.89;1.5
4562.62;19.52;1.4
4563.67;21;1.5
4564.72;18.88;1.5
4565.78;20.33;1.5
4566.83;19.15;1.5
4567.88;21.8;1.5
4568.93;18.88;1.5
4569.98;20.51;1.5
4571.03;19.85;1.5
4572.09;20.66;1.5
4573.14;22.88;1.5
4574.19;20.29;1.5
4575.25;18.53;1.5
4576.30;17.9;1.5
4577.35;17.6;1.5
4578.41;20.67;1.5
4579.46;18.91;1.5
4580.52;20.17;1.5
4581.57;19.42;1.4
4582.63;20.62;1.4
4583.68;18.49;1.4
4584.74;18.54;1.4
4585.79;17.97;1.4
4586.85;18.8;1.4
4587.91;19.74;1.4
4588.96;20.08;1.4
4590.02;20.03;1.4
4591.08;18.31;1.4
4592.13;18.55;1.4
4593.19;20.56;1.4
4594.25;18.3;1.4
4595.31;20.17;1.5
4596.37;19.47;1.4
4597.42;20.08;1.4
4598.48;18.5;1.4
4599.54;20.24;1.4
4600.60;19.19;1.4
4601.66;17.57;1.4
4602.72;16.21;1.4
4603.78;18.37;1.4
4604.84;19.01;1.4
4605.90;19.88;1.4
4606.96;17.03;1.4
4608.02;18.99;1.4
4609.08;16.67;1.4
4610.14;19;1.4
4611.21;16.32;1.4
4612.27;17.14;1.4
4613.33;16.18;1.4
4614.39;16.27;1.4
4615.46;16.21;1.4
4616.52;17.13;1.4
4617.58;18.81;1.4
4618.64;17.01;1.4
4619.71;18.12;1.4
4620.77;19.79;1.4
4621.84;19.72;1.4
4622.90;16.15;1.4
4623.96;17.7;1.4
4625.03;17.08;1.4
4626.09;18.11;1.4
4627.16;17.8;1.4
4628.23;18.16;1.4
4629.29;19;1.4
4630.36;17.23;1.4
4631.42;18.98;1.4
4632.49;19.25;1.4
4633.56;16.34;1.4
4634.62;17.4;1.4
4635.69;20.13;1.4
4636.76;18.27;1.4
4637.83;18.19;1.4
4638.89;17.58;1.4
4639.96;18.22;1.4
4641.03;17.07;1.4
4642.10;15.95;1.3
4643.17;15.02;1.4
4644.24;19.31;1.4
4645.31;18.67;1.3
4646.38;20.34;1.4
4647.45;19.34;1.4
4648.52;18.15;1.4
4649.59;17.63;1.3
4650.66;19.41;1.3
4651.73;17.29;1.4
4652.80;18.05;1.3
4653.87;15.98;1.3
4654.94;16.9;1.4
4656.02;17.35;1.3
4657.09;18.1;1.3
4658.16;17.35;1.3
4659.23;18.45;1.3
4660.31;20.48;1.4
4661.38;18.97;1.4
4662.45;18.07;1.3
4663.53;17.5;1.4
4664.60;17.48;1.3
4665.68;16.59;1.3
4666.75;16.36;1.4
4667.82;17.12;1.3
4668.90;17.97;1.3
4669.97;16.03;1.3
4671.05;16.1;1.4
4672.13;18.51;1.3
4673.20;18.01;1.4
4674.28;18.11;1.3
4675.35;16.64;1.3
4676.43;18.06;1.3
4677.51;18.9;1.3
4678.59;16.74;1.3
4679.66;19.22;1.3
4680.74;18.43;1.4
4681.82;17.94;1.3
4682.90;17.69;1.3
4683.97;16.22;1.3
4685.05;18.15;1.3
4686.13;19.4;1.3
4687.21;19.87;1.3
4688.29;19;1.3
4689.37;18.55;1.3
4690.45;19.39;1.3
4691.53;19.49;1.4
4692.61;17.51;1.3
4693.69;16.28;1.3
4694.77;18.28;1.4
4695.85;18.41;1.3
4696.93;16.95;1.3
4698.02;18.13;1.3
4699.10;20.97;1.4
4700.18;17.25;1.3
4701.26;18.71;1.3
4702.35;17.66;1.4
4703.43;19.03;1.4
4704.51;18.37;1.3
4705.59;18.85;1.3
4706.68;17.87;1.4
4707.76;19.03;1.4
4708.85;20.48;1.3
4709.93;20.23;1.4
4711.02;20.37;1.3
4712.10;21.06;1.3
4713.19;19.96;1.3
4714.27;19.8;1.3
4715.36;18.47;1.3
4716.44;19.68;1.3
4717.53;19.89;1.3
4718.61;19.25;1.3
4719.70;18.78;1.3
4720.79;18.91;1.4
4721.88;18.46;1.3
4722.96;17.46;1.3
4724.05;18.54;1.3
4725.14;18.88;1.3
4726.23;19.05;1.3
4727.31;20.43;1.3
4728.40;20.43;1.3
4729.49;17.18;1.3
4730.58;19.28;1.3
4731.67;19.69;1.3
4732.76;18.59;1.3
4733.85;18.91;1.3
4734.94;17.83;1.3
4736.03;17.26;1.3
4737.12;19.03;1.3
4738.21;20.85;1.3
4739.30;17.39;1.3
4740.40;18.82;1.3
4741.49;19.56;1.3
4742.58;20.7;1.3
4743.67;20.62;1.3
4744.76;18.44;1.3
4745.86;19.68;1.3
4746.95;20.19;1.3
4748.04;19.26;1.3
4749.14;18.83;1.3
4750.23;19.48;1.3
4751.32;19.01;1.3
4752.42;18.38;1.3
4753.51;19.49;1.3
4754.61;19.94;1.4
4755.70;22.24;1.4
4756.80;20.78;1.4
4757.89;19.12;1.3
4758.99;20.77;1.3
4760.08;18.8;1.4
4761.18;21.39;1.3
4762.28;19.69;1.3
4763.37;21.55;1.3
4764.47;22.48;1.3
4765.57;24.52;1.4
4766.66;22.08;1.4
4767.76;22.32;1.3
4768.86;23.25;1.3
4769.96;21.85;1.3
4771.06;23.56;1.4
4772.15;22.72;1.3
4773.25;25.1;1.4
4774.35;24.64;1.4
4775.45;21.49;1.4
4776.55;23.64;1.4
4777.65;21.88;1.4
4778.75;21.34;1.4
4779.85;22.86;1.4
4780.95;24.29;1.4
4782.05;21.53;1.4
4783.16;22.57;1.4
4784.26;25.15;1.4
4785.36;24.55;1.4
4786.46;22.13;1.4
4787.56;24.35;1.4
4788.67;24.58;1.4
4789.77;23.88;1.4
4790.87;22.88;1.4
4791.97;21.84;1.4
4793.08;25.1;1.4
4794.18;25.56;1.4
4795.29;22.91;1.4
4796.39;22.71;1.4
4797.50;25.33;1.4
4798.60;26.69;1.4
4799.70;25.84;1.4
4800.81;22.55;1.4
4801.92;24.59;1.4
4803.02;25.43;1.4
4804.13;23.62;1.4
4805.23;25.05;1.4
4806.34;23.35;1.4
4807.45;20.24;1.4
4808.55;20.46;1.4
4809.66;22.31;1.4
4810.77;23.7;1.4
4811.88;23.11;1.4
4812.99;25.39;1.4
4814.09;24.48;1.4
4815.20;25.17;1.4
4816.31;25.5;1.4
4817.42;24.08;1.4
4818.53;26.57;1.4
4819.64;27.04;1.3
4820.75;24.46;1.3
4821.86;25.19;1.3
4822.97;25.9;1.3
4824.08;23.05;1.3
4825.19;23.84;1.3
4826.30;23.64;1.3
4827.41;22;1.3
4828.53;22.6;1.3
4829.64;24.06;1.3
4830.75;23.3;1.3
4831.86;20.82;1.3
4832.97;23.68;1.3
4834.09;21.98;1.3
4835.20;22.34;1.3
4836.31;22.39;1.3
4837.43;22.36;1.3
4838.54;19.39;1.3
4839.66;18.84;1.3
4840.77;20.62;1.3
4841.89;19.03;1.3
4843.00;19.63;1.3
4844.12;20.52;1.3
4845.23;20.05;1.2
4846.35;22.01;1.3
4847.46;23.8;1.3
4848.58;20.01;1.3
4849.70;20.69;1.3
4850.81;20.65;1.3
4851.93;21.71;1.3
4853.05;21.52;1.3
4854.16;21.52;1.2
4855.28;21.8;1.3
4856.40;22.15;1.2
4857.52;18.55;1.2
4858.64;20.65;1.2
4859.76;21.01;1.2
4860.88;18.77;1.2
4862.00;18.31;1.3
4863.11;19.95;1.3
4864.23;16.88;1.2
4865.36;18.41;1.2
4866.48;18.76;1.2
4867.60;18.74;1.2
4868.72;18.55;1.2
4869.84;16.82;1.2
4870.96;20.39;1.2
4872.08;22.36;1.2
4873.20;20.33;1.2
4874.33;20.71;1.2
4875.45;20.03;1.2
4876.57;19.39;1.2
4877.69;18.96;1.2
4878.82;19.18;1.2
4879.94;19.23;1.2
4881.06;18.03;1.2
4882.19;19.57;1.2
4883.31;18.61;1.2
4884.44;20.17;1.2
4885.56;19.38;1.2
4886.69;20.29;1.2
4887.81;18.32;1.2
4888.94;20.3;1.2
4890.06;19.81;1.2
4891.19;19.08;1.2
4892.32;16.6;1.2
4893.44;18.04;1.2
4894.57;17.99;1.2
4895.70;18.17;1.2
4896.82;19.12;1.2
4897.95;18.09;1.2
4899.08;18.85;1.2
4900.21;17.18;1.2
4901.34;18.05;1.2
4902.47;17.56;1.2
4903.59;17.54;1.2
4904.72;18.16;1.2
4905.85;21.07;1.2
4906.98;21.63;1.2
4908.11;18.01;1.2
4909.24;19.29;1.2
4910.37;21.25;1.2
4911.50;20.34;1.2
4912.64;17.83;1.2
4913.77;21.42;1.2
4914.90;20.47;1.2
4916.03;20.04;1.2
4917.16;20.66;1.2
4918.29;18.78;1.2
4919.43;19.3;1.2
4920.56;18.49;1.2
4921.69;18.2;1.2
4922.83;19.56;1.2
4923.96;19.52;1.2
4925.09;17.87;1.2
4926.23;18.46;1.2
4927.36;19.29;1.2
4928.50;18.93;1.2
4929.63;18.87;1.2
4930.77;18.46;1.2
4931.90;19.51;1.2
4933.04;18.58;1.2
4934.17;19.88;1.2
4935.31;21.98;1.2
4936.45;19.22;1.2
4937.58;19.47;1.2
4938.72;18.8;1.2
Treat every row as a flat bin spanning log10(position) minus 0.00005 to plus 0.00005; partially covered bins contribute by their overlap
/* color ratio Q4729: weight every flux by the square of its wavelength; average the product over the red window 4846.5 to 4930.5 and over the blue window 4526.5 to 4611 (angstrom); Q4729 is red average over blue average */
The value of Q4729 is 1.14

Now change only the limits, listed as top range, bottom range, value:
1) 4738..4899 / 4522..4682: 1.25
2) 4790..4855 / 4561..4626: 1.34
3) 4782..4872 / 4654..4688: 1.34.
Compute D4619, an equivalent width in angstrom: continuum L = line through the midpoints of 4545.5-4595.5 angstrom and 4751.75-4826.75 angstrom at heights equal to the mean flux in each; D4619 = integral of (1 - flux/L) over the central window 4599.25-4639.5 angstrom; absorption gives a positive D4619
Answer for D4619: 5.2 angstrom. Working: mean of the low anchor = 19.9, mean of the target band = 17.9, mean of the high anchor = 23.2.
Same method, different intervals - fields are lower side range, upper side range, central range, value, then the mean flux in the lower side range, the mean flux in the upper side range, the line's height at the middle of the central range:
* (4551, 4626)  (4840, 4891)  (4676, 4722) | 1.53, 19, 19.9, 19.4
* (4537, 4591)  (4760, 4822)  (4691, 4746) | 8.35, 19.8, 23.5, 22.3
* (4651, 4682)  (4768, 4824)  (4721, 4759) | 3.45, 17.7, 23.8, 21.2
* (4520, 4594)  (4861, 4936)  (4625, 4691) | 5.90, 20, 19.1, 19.7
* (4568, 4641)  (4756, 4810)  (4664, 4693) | 3.57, 18.6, 23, 20.4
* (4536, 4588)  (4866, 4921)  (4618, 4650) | 2.71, 19.9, 19.2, 19.7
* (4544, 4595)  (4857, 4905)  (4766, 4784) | -3.37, 19.9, 19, 19.3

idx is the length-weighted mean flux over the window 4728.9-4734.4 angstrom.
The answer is 18.7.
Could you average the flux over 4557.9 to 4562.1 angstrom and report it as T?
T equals 20.3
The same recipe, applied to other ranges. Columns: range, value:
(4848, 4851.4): 20.5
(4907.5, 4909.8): 18.7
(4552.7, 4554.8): 21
